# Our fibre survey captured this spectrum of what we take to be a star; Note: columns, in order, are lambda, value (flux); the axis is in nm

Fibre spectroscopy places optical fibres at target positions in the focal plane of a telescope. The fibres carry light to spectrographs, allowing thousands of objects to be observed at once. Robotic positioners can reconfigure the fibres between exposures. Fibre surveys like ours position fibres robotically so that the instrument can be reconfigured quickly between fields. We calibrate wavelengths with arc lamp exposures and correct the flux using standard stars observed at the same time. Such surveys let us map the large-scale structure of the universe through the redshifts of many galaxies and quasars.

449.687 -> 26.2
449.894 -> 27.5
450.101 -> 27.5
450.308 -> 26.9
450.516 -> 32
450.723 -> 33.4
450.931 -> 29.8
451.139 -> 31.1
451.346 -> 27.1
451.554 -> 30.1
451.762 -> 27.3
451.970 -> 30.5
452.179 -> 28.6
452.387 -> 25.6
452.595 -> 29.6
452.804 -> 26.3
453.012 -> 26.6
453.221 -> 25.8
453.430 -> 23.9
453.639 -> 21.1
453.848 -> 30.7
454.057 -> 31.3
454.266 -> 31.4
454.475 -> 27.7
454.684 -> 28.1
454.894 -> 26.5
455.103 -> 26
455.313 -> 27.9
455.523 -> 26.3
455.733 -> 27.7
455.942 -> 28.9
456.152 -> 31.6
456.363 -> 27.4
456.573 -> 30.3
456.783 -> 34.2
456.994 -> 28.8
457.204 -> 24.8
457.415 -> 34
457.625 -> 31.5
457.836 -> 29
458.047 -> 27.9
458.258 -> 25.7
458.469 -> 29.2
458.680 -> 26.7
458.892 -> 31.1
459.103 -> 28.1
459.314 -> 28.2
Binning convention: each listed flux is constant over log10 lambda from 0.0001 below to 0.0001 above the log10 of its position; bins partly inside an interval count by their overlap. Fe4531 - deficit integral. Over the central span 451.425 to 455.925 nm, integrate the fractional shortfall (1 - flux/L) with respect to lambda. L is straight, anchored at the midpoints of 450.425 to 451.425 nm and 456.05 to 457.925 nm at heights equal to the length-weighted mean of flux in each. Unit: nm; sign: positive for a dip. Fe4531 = 0.429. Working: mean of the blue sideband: 30.8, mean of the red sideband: 30.2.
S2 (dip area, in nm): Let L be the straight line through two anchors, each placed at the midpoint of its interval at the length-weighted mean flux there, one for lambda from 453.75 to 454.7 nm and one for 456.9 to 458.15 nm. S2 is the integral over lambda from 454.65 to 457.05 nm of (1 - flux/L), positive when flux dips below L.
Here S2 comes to 0.08 nm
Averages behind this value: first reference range 30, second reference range 29.4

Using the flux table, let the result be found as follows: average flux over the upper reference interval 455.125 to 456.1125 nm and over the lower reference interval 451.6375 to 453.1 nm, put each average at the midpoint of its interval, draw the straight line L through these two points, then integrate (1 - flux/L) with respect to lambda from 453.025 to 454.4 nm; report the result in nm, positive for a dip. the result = 0.02 nm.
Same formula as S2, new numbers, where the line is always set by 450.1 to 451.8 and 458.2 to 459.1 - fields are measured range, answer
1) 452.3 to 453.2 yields 0.074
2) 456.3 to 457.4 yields -0.036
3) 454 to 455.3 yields 0.030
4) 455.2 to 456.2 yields 0.019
